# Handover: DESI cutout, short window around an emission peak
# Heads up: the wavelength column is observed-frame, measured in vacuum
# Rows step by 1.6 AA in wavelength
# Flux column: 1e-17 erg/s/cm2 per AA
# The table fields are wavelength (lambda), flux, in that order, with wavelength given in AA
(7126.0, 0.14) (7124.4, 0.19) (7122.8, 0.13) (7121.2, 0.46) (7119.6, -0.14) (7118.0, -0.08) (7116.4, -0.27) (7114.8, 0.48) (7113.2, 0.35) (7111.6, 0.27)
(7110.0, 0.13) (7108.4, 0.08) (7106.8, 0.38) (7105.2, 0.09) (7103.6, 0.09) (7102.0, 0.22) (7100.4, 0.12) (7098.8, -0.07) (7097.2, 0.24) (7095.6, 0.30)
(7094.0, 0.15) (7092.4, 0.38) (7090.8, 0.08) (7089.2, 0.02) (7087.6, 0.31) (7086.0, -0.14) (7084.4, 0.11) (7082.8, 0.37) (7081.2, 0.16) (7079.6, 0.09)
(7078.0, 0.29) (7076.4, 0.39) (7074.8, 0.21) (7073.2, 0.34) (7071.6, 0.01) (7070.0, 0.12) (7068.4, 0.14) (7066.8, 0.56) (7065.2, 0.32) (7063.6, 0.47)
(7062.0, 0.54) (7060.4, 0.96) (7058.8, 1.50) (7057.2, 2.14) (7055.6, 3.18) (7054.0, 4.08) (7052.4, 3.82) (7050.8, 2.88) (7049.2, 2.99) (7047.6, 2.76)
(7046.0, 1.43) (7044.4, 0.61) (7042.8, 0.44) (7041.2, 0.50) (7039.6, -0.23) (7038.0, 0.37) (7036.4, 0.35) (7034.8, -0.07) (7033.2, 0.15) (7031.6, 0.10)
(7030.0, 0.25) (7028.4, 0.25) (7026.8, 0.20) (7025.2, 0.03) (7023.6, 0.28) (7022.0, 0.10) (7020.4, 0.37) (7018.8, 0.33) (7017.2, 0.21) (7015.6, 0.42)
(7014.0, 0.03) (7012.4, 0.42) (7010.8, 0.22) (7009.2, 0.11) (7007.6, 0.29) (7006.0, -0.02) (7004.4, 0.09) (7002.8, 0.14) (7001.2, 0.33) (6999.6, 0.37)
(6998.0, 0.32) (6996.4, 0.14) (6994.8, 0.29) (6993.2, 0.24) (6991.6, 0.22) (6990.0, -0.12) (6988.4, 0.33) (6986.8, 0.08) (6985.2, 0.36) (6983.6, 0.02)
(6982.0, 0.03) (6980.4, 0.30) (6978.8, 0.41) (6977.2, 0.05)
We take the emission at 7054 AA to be [O II] 3727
